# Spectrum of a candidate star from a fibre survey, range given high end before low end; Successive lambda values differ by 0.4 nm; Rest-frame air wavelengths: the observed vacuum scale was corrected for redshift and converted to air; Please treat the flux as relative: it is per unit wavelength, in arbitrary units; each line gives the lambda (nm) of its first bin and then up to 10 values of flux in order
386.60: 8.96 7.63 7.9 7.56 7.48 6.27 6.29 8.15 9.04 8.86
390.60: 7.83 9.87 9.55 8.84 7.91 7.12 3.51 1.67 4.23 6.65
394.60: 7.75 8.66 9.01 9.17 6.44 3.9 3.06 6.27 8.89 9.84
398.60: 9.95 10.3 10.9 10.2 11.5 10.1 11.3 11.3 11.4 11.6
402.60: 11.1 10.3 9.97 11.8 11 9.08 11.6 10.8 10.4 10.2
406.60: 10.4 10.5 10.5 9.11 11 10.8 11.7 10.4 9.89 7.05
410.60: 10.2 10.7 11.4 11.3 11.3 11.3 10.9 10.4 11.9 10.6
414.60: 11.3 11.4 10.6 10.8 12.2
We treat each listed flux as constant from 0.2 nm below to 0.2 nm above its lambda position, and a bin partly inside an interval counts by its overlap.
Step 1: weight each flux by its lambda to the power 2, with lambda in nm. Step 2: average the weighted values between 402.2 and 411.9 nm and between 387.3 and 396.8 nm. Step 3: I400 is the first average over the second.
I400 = 1.56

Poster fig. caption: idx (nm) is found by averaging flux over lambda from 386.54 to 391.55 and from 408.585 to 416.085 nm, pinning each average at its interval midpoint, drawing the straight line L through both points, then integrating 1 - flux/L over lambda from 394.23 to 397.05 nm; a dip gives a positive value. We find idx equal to 0.564 nm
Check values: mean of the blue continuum 8.07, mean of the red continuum 10.7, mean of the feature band 7.05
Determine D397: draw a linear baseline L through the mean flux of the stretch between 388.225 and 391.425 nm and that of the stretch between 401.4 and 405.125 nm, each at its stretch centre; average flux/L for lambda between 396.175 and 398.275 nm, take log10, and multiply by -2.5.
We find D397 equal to 0.48 mag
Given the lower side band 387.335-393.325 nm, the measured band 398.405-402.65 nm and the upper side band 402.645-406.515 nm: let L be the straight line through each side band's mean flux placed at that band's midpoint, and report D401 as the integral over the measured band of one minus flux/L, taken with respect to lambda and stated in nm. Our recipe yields -0.49 nm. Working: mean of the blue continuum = 7.62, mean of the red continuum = 10.6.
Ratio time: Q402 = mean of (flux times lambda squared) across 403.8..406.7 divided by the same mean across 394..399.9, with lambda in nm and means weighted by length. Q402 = 1.37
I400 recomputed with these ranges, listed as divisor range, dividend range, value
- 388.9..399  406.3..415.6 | 1.57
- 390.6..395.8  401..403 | 1.64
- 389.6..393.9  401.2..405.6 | 1.61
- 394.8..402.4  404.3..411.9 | 1.19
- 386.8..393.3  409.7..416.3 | 1.58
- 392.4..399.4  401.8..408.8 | 1.59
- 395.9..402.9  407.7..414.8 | 1.21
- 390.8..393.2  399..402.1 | 1.47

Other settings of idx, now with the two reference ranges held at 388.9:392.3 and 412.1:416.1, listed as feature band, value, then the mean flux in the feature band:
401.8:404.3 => -0.279 nm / 11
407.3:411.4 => 0.145 nm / 10.2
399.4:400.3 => -0.117 nm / 10.8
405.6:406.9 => -0.014 nm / 10.3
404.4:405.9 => -0.053 nm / 10.5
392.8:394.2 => 0.827 nm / 3.64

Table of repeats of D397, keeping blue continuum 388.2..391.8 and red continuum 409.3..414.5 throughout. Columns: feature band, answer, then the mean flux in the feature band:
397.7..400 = -0.10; 10.1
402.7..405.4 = -0.10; 10.7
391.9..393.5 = 0.47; 5.5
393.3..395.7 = 0.30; 6.64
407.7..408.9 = -0.03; 10.5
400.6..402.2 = -0.19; 11.2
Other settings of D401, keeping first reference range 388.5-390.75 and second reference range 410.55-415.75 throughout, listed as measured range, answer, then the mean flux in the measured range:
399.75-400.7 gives -0.149 nm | 10.7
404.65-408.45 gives -0.121 nm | 10.4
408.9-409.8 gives -0.018 nm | 10.7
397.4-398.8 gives -0.018 nm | 9.09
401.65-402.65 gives -0.197 nm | 11.4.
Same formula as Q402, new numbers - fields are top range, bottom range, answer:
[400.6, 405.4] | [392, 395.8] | 1.77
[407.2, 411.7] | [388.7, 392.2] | 1.34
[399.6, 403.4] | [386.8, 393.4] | 1.53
